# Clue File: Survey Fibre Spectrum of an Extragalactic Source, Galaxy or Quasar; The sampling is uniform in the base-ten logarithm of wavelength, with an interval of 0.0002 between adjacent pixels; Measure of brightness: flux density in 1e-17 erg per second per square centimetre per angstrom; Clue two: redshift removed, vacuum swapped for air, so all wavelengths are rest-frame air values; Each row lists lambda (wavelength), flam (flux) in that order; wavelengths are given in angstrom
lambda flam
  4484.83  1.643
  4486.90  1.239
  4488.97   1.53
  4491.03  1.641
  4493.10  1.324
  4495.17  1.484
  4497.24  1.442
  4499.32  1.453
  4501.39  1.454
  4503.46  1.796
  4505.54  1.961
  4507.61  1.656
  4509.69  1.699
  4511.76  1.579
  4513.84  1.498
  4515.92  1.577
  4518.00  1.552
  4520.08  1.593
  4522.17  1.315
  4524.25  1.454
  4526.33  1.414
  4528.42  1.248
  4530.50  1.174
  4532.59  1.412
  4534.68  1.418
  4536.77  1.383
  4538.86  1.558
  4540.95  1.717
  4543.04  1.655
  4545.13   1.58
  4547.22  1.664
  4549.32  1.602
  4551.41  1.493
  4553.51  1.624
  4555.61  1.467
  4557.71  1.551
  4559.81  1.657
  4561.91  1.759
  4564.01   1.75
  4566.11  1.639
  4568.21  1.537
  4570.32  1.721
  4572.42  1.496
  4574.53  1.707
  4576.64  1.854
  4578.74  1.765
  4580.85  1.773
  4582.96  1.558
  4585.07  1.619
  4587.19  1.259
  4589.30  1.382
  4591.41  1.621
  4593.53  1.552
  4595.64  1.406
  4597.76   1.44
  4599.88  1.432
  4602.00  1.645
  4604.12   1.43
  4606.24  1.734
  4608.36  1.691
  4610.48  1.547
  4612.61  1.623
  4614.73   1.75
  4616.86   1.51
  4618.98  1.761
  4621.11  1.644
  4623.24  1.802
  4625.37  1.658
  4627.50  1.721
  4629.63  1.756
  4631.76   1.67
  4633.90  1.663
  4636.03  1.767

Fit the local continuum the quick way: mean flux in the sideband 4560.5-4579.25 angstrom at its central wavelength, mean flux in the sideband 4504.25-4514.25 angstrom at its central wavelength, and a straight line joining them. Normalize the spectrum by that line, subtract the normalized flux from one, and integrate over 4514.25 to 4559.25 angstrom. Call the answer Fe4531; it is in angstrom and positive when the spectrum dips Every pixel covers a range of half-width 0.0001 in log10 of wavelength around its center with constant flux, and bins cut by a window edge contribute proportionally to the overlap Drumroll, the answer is 5.1 angstrom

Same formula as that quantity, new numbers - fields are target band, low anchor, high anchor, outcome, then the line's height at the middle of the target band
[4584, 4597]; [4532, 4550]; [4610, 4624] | 1.2 angstrom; 1.63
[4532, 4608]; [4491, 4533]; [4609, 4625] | 0.6 angstrom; 1.59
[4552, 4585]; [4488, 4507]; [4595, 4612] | -2.1 angstrom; 1.55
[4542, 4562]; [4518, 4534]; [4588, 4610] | -2.2 angstrom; 1.44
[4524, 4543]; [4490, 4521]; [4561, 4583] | 2.3 angstrom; 1.63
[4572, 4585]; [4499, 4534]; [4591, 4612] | -1.3 angstrom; 1.54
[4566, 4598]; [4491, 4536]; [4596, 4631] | 0.1 angstrom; 1.59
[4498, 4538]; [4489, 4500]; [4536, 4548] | 0.7 angstrom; 1.54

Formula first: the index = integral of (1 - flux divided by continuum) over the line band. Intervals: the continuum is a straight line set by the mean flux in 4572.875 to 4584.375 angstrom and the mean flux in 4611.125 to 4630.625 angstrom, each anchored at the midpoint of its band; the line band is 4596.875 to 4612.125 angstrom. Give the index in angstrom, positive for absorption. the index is 1.2 angstrom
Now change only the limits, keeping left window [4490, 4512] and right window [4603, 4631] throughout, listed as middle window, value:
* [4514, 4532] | 2.07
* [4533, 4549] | 0.52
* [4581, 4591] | 0.91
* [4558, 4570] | -0.25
